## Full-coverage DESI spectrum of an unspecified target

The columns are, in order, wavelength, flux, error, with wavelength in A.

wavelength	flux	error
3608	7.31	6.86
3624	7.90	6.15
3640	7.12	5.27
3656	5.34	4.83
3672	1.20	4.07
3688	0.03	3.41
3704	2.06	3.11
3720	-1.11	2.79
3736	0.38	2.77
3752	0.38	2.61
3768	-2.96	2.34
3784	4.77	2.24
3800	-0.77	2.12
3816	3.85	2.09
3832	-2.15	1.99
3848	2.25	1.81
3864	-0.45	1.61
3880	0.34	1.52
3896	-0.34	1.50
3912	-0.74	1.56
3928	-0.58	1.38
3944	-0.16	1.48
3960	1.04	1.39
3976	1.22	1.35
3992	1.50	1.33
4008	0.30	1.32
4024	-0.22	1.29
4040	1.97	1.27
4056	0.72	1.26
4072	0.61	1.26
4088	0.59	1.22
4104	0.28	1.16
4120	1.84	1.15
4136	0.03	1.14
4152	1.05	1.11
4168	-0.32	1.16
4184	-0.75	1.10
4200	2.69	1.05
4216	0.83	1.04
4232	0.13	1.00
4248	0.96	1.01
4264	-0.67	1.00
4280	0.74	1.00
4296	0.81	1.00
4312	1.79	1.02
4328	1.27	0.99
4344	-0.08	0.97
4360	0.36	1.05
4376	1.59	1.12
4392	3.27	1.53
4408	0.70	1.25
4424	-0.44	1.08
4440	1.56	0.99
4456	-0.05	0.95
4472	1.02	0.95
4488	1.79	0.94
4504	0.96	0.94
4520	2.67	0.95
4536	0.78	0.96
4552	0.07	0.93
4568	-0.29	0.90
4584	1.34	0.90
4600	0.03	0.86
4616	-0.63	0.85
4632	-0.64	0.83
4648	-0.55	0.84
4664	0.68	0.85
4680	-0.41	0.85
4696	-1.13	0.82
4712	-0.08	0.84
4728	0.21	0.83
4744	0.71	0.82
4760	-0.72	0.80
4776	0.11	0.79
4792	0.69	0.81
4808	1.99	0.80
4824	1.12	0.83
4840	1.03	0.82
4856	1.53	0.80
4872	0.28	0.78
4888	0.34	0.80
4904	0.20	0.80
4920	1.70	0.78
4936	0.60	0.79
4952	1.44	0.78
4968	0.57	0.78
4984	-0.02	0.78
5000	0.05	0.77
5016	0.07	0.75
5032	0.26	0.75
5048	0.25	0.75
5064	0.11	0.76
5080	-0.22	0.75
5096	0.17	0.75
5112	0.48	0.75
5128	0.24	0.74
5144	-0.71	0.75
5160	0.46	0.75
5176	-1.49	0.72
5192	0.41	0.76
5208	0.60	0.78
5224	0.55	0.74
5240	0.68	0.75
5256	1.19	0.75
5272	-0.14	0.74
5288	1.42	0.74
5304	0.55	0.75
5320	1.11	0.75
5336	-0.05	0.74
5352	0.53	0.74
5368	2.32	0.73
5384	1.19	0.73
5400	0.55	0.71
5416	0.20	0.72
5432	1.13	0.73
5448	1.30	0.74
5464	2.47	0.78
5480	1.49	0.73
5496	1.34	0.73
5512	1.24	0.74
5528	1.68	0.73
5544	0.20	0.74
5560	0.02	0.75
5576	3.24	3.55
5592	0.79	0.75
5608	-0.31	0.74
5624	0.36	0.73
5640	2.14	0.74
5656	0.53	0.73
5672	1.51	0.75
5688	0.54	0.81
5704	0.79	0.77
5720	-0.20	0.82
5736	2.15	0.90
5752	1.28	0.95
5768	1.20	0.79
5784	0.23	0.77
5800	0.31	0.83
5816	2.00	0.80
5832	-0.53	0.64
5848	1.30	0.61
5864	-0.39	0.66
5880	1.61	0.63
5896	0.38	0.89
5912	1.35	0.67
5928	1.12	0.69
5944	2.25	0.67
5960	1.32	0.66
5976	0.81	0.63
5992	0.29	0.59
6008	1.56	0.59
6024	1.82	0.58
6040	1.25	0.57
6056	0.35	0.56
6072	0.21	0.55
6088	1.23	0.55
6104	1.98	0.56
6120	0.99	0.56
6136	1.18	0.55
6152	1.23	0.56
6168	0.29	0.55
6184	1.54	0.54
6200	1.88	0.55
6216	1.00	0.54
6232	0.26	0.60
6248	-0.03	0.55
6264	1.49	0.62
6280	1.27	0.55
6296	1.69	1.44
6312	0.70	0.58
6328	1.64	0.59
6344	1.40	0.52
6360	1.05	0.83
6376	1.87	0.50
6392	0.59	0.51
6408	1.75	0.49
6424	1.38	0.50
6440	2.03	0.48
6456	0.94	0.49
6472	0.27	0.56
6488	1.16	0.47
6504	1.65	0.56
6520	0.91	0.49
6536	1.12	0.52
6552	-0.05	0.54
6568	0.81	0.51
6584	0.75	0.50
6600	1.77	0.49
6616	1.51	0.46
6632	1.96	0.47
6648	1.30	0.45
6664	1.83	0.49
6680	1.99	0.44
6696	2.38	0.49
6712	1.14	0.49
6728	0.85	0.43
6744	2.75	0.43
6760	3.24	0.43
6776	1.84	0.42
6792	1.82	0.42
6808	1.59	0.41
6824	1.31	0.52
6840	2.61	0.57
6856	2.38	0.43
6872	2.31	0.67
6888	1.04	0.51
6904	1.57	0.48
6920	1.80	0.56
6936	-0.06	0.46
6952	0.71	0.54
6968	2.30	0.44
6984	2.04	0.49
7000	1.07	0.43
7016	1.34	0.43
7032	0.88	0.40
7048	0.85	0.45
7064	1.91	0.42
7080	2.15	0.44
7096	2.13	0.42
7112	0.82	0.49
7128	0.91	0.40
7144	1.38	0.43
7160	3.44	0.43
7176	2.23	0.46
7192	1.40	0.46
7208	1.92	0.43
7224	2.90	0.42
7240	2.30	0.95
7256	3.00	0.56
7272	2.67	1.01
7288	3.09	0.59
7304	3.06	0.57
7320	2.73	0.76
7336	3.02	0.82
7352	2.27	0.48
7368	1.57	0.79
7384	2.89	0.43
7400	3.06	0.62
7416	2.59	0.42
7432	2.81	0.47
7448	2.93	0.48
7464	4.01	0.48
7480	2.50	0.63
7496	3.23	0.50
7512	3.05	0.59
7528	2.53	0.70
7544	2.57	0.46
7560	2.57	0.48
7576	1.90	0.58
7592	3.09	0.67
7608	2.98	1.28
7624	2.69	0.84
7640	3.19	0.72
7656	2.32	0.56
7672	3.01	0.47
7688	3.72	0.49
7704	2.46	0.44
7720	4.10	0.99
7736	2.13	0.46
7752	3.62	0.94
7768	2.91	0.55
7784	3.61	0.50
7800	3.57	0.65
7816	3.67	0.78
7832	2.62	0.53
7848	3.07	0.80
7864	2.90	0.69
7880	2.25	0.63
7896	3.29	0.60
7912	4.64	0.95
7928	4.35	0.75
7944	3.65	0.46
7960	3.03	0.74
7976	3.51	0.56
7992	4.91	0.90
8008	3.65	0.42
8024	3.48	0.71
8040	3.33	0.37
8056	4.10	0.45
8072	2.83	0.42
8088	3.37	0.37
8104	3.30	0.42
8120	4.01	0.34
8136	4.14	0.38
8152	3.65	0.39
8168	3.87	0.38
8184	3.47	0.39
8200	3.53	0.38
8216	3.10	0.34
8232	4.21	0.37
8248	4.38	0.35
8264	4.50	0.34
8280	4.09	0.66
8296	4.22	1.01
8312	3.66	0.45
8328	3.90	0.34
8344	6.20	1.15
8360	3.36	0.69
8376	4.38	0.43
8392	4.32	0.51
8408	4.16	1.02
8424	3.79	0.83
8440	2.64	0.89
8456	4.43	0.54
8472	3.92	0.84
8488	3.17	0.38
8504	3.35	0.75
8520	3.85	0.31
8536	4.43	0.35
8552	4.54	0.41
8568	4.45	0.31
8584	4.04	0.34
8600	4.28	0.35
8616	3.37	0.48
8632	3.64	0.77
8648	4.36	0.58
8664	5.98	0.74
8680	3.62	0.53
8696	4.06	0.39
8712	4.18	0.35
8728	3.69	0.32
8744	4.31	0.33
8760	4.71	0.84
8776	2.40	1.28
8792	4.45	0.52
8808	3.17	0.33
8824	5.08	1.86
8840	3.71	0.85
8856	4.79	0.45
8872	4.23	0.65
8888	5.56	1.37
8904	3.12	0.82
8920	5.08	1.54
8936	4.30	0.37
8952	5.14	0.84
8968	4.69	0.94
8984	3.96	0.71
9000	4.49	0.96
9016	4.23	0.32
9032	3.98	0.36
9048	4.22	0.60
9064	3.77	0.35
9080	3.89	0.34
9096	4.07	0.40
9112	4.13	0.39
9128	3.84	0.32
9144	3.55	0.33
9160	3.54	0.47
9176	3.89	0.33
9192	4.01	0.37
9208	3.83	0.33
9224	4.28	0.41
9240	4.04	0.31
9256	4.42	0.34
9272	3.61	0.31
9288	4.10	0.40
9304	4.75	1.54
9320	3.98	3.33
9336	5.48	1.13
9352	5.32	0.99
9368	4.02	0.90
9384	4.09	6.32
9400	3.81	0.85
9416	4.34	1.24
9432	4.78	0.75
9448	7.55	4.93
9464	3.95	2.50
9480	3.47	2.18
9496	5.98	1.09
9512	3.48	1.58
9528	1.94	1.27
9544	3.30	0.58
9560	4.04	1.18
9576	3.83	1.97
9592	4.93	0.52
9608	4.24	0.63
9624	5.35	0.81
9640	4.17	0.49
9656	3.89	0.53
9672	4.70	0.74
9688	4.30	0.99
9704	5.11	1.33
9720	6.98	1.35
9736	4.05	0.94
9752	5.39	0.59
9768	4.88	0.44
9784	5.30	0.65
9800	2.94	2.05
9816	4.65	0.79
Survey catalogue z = 0.81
